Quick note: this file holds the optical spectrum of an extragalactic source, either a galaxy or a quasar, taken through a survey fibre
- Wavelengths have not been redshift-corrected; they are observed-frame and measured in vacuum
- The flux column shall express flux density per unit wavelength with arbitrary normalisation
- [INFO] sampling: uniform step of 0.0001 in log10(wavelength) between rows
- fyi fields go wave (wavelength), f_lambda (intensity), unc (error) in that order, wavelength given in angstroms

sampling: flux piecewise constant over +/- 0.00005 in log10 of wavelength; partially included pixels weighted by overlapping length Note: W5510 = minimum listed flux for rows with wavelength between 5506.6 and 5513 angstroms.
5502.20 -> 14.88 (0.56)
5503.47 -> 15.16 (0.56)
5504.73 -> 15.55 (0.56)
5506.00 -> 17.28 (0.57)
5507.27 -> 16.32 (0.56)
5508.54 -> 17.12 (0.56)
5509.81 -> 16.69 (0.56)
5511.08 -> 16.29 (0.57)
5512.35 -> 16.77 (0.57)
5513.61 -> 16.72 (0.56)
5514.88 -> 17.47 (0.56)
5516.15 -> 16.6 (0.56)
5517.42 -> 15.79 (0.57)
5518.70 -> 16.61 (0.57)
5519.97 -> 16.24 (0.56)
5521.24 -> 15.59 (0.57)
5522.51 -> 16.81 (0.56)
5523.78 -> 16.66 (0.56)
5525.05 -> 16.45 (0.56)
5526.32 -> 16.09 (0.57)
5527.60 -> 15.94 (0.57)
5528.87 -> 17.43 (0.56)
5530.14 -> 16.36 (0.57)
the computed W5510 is 16.29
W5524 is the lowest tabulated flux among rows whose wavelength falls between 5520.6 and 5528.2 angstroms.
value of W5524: 15.59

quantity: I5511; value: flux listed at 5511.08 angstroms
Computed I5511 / 16.29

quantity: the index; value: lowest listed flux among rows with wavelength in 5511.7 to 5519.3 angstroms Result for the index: 15.79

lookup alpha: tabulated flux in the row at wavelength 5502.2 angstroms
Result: 14.88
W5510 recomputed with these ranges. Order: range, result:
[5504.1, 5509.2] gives 15.55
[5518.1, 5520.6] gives 16.24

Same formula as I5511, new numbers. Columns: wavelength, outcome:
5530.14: 16.36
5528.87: 17.43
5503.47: 15.16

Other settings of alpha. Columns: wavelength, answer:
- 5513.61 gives 16.72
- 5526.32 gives 16.09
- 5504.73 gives 15.55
